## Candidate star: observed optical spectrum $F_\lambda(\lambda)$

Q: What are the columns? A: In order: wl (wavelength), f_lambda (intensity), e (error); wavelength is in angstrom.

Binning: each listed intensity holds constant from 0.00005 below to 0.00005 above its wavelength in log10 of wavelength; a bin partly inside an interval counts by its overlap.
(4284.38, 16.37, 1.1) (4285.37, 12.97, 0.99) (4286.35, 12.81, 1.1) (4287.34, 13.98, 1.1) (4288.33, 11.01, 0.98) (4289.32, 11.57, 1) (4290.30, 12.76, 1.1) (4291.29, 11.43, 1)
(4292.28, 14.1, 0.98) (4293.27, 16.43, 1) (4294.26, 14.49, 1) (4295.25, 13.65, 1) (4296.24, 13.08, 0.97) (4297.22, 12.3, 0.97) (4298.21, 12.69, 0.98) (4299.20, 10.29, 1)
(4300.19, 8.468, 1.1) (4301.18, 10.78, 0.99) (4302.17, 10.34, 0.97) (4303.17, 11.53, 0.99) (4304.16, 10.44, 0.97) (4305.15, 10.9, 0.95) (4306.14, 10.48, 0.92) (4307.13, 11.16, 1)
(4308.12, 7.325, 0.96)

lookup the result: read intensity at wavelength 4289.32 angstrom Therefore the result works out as 11.57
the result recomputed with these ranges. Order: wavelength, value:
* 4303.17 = 11.53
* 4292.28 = 14.1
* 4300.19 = 8.468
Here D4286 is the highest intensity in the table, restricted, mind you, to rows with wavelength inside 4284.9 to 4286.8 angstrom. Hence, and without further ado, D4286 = 12.97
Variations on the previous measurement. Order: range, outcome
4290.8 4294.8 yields 16.43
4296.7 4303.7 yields 12.69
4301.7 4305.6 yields 11.53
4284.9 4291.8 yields 13.98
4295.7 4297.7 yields 13.08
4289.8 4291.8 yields 12.76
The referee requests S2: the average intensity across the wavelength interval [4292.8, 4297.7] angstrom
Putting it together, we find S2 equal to 14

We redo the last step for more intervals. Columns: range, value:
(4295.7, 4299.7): 12.1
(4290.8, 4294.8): 14.1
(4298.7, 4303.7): 10.3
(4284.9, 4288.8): 12.7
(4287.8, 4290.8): 11.8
